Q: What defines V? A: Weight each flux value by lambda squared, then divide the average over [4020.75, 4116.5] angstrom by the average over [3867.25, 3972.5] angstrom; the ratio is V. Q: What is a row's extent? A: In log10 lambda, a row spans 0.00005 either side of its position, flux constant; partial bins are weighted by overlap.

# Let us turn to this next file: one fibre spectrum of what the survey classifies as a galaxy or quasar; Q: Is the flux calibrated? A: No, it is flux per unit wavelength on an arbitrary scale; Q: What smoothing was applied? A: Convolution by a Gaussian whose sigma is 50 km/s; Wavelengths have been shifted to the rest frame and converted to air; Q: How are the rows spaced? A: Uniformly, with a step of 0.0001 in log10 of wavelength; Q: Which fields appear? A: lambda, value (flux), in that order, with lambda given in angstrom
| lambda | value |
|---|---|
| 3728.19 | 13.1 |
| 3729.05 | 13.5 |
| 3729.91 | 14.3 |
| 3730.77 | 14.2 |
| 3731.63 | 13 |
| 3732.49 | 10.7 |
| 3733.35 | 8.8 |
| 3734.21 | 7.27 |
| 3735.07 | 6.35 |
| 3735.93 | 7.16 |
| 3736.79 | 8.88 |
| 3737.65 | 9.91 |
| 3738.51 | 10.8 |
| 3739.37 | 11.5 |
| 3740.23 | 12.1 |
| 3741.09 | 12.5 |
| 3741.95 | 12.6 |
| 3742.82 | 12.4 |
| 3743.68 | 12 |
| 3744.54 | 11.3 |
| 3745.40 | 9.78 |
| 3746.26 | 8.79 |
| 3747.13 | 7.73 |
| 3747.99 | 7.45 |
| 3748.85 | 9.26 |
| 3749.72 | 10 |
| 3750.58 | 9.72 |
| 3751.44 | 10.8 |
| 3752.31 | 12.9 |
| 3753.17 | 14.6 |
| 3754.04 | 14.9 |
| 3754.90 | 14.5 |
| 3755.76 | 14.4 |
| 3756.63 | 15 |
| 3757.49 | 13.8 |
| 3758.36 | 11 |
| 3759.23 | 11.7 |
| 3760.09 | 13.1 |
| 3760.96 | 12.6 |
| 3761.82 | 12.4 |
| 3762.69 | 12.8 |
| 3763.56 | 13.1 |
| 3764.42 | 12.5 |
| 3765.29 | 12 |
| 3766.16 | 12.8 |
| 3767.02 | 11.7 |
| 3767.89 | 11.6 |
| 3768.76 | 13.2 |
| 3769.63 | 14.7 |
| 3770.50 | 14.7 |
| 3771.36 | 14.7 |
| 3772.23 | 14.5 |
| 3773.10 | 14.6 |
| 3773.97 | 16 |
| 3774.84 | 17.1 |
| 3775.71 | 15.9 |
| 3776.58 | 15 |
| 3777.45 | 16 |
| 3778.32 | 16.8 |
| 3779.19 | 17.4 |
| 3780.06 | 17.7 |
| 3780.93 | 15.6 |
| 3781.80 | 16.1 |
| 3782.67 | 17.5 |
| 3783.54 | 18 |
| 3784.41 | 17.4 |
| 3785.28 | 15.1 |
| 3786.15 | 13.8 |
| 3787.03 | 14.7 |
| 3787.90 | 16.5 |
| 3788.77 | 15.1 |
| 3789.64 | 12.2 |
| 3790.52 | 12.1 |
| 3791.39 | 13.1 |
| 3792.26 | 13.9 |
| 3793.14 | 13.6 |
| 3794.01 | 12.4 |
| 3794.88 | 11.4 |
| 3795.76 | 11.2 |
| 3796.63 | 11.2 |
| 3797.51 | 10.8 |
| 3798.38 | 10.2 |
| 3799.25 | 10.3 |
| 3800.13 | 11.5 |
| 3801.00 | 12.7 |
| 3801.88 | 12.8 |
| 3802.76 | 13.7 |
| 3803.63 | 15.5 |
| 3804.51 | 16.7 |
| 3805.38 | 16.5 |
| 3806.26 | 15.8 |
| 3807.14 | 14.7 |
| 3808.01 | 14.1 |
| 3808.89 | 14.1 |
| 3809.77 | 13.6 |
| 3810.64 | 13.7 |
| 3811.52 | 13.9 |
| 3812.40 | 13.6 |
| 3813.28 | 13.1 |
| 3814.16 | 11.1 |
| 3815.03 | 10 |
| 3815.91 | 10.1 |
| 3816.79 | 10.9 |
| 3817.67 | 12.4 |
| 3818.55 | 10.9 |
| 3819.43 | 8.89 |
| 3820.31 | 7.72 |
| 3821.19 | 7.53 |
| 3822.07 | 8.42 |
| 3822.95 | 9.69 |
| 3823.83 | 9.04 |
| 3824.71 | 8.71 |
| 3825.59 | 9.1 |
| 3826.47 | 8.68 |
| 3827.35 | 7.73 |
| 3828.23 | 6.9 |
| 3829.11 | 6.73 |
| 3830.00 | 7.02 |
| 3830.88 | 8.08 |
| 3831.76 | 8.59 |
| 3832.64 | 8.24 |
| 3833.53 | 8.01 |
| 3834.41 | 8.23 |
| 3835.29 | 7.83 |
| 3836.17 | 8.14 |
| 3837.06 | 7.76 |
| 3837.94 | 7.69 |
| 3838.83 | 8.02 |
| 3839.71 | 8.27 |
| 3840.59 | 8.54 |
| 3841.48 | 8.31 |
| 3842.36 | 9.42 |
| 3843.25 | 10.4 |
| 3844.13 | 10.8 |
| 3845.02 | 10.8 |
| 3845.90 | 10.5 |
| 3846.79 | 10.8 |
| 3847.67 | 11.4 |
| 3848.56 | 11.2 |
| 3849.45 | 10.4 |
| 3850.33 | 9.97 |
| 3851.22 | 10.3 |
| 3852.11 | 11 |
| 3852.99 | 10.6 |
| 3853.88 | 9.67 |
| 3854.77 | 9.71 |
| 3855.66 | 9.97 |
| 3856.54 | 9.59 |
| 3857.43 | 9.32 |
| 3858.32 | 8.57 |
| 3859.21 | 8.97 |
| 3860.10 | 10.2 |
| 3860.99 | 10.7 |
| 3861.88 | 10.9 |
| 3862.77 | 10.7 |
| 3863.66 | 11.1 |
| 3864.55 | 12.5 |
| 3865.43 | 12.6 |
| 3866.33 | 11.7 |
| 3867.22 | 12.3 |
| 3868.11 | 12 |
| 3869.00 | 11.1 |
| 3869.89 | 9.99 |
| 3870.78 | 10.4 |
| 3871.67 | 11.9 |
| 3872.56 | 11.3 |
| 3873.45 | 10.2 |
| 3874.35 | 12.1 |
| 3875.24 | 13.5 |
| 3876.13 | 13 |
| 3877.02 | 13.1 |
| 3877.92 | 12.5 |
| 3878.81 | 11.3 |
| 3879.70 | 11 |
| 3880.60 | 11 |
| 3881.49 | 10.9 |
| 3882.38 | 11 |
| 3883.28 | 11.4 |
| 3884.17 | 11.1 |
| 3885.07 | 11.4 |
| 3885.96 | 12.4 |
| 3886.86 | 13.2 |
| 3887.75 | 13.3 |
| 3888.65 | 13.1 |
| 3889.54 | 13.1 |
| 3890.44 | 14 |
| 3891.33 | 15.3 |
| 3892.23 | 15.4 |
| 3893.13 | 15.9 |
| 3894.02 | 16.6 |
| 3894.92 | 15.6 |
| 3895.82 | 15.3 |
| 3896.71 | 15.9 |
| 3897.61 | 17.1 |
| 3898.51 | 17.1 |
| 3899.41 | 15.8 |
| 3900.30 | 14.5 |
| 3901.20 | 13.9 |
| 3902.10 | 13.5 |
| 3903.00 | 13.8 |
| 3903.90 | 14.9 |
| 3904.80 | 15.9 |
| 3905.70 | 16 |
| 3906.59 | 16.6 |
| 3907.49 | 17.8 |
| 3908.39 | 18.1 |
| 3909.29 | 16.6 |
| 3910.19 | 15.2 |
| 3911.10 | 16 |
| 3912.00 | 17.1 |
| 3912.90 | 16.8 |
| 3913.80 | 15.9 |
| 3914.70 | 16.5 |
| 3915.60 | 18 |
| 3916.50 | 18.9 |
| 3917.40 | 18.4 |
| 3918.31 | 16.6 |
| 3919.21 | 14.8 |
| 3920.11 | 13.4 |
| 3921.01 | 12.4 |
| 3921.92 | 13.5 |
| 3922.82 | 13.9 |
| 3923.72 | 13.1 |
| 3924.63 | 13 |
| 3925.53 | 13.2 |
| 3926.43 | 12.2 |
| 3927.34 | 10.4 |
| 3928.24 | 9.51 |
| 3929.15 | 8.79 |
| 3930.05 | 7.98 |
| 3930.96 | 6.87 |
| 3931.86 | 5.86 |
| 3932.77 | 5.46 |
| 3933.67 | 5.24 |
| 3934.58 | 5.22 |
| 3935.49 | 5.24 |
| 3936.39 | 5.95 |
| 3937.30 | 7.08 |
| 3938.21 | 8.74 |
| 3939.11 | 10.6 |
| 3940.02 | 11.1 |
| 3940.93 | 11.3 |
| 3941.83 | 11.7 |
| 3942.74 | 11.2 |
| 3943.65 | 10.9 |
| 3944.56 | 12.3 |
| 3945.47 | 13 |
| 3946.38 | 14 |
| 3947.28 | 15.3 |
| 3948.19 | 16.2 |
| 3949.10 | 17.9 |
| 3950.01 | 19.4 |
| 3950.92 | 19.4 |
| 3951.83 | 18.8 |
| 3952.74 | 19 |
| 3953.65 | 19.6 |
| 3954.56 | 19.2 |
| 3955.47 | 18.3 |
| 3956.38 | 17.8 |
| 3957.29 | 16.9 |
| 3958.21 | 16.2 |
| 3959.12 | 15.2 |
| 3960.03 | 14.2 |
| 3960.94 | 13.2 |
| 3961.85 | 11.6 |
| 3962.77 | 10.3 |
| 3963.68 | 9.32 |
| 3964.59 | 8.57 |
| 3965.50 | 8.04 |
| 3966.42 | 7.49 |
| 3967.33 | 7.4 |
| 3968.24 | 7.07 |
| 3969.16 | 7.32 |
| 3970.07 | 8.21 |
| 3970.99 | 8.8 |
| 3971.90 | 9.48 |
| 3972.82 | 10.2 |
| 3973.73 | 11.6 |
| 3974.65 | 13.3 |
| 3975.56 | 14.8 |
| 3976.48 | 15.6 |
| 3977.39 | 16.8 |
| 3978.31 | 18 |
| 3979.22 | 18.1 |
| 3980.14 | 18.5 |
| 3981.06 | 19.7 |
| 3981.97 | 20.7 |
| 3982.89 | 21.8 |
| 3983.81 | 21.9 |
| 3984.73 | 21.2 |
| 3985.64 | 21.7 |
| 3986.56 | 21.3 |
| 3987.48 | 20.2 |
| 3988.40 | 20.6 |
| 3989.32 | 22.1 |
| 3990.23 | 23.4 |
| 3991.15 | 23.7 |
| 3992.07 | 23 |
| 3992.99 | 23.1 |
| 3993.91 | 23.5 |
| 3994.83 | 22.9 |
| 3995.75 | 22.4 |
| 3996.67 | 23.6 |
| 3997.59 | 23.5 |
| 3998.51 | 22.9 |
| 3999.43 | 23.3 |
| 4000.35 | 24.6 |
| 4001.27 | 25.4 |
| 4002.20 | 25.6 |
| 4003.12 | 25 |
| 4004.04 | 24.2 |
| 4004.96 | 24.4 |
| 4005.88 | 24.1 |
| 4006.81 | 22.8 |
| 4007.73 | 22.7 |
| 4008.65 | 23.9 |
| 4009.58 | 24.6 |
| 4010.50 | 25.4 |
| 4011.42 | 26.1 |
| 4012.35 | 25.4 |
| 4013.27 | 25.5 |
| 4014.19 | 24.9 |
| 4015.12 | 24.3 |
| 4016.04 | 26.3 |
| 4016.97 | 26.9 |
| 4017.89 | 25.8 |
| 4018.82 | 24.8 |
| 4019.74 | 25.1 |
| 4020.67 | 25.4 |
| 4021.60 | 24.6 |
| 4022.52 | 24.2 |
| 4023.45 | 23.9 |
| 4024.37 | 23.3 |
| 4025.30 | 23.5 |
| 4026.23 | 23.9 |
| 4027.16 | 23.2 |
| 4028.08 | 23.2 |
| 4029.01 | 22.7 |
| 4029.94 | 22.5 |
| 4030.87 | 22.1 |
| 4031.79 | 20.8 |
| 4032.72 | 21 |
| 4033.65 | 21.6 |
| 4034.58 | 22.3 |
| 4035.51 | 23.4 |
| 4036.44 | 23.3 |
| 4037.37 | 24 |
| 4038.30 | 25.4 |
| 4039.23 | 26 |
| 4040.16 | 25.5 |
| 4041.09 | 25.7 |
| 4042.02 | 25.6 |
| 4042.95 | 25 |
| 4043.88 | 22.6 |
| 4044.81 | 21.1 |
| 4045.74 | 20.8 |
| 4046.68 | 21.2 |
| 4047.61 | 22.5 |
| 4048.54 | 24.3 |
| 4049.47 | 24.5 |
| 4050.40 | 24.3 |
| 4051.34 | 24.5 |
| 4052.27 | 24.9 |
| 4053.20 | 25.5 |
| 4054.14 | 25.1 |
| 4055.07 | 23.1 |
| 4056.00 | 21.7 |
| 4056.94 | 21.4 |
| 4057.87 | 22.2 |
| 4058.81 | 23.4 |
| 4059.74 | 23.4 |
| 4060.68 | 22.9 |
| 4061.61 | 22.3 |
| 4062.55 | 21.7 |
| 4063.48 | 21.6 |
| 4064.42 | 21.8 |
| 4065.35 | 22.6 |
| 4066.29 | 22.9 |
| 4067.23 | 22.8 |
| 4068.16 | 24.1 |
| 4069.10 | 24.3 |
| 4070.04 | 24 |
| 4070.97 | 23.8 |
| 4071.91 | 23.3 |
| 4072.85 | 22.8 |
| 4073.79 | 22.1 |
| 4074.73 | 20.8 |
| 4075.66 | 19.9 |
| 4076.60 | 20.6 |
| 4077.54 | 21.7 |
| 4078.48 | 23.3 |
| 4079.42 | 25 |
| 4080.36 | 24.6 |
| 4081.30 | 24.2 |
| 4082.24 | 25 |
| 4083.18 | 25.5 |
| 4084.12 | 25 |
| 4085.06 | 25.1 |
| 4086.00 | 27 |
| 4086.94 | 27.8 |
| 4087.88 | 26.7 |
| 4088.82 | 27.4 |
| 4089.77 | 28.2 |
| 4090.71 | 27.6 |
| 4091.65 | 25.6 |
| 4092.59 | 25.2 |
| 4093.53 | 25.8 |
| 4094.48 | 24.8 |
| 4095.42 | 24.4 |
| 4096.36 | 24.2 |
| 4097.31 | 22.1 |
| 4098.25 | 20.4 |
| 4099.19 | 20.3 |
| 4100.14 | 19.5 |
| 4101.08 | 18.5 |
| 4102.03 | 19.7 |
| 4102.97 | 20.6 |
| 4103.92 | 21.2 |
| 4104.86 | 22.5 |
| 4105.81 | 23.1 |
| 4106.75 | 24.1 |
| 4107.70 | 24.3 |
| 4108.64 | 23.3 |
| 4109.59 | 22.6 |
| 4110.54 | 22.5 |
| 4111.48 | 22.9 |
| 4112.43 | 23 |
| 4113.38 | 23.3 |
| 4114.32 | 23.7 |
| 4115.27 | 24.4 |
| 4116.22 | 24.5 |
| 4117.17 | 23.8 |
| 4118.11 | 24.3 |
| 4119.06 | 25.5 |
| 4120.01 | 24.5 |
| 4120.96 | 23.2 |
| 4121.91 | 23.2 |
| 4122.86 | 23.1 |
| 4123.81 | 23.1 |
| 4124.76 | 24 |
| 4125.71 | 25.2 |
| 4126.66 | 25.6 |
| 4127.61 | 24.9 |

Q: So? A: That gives 1.94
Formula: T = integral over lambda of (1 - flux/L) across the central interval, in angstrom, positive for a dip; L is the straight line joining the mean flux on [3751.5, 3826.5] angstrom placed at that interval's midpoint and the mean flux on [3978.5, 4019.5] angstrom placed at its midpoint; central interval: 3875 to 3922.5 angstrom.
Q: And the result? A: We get 10.0 angstrom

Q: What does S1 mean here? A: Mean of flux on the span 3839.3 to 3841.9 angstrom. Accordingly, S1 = 8.37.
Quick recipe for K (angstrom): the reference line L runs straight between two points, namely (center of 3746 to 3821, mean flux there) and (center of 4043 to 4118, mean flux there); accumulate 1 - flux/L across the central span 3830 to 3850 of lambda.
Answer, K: 8.0 angstrom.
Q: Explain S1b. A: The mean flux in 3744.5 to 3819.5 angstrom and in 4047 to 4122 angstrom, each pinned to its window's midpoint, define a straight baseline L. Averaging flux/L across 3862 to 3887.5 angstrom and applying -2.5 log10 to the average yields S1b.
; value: 0.37 mag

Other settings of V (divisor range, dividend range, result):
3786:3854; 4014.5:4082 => 2.41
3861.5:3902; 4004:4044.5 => 2.01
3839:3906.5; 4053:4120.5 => 2.16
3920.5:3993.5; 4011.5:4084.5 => 1.77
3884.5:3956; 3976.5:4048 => 1.76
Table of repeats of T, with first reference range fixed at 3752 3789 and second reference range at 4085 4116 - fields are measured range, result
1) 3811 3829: 6.8 angstrom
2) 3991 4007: -2.2 angstrom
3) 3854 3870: 6.0 angstrom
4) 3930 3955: 9.5 angstrom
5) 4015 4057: -3.6 angstrom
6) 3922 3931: 3.7 angstrom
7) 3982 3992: -0.6 angstrom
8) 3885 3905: 3.7 angstrom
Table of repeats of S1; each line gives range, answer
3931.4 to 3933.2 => 5.67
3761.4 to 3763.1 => 12.6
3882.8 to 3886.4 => 11.6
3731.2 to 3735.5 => 9.22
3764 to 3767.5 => 12.2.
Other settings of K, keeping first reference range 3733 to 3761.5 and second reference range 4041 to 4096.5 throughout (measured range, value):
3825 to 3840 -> 6.8 angstrom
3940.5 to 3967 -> 6.8 angstrom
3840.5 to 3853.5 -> 4.1 angstrom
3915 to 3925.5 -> 1.7 angstrom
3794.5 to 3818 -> 1.1 angstrom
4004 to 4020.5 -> -2.5 angstrom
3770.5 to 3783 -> -3.8 angstrom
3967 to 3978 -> 5.0 angstrom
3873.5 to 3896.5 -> 4.9 angstrom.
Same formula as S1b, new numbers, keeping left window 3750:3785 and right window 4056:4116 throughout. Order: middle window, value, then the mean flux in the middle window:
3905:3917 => 0.09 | 16.9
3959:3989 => 0.37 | 14.3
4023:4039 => -0.06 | 23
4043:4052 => -0.04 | 23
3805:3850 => 0.49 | 10.1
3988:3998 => -0.11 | 22.9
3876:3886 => 0.45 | 11.6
